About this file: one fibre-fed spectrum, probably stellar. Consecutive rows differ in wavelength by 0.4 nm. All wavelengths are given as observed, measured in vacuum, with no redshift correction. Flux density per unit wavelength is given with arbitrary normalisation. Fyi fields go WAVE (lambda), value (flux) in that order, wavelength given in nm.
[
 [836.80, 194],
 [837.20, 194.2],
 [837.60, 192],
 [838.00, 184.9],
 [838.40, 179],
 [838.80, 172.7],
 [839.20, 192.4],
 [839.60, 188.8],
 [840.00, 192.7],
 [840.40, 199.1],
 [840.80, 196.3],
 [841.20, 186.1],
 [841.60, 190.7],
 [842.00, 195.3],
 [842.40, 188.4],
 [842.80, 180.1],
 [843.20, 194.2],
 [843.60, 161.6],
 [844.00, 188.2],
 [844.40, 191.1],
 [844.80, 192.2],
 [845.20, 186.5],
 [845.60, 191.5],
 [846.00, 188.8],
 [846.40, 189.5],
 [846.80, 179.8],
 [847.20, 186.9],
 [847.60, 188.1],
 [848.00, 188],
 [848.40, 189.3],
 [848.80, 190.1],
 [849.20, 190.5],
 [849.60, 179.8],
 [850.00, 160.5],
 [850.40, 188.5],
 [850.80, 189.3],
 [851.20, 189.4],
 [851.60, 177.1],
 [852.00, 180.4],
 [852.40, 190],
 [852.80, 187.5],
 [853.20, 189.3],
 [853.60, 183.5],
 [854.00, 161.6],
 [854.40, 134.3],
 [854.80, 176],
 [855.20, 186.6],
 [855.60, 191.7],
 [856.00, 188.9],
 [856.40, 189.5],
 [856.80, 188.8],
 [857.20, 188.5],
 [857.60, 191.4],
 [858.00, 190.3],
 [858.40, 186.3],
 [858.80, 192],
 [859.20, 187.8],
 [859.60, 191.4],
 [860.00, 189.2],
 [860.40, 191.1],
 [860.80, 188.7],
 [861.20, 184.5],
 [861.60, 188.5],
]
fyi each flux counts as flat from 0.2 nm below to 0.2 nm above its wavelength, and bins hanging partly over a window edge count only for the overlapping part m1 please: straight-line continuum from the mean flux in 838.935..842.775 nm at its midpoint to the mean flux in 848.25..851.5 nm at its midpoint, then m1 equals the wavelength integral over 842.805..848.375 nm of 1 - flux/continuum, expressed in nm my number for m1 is 0.03 nm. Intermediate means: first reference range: 191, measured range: 187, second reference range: 184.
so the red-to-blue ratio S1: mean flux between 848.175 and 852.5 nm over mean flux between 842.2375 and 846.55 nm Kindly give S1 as 0.99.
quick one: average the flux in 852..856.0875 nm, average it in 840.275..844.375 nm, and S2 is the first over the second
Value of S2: 0.95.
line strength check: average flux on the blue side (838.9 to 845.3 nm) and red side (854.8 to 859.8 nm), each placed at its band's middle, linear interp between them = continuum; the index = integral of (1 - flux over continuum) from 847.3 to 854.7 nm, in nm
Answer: 0.31 nm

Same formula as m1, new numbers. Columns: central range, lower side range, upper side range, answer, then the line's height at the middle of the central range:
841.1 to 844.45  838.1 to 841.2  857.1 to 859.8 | 0.05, 189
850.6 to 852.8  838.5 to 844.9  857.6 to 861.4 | 0.04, 189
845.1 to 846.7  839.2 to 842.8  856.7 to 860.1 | 0.02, 191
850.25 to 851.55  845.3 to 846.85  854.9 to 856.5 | 0.00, 188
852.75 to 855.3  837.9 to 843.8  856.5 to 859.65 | 0.22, 189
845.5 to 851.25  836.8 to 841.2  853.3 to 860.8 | 0.02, 187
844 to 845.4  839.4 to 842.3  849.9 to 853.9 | 0.00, 189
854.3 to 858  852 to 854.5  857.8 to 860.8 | -0.01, 183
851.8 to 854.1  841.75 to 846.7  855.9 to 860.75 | 0.07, 189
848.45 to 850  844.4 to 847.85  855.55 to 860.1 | 0.04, 188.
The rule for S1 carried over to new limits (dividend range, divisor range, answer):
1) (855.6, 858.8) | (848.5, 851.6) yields 1.03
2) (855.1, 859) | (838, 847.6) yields 1.01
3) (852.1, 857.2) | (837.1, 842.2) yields 0.96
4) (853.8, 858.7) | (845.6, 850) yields 0.97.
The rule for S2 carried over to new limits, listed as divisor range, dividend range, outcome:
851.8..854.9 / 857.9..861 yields 1.08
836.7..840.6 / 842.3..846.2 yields 0.99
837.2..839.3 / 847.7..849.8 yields 1.02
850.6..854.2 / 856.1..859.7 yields 1.03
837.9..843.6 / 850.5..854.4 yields 0.96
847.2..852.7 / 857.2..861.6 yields 1.02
